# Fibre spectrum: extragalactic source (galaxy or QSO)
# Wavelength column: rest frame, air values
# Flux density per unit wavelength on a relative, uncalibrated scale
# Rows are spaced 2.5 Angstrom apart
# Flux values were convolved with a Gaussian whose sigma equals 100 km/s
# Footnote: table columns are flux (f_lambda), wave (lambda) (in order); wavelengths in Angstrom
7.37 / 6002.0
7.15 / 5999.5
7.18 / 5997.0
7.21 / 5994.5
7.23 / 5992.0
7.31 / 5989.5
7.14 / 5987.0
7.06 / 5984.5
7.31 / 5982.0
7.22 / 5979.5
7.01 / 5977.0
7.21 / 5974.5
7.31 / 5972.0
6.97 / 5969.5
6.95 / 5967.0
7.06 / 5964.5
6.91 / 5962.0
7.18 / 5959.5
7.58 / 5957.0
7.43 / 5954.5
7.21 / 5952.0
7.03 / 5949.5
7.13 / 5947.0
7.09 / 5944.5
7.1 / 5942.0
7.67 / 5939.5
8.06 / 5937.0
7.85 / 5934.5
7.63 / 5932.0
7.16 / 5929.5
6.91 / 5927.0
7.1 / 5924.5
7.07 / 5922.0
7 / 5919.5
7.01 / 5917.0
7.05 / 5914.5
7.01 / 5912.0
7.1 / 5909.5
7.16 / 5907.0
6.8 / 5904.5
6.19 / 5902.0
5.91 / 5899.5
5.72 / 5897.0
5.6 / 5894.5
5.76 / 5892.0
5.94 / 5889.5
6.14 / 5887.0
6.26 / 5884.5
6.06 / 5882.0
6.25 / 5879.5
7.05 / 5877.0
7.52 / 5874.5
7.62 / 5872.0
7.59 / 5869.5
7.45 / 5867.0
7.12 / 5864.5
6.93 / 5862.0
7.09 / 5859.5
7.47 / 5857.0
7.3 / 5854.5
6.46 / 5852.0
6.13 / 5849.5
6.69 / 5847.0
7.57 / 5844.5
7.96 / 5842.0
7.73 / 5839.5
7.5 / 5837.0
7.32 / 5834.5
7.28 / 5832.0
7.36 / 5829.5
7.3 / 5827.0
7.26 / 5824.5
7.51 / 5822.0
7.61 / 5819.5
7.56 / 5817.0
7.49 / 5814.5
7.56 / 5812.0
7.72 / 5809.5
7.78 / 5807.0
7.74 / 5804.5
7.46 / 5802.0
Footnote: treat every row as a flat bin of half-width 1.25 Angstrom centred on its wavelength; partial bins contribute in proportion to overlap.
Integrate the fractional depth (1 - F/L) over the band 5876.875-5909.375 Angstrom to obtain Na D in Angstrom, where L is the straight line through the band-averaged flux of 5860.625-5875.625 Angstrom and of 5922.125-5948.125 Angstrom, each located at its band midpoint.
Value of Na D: 5.0 Angstrom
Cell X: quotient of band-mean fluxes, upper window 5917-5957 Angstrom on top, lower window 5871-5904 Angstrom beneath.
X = 1.2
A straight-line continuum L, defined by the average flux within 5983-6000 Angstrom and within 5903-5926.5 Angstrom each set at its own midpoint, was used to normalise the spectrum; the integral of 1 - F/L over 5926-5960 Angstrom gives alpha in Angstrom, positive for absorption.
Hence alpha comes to -1.4 Angstrom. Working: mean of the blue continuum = 7.02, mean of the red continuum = 7.19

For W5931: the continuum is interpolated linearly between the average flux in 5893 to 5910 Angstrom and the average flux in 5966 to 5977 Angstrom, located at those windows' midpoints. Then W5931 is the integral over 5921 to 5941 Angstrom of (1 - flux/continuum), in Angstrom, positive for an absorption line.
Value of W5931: -2.4 Angstrom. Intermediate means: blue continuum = 6.31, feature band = 7.43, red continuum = 7.1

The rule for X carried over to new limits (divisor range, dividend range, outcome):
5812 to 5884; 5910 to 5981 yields 1.00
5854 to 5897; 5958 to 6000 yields 1.06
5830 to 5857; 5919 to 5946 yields 1.02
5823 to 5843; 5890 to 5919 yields 0.87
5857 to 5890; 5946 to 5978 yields 1.04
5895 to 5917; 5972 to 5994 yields 1.09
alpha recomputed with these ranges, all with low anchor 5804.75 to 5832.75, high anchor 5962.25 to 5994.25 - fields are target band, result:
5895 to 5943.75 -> 1.8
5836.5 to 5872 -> 1.0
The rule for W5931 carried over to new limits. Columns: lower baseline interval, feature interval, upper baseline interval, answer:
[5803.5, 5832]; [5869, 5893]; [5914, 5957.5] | 2.6 Angstrom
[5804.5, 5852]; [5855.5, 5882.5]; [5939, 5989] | 0.7 Angstrom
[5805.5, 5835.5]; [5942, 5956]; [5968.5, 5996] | 0.1 Angstrom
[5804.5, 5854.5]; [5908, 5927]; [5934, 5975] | 0.7 Angstrom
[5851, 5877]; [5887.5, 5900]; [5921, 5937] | 2.6 Angstrom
